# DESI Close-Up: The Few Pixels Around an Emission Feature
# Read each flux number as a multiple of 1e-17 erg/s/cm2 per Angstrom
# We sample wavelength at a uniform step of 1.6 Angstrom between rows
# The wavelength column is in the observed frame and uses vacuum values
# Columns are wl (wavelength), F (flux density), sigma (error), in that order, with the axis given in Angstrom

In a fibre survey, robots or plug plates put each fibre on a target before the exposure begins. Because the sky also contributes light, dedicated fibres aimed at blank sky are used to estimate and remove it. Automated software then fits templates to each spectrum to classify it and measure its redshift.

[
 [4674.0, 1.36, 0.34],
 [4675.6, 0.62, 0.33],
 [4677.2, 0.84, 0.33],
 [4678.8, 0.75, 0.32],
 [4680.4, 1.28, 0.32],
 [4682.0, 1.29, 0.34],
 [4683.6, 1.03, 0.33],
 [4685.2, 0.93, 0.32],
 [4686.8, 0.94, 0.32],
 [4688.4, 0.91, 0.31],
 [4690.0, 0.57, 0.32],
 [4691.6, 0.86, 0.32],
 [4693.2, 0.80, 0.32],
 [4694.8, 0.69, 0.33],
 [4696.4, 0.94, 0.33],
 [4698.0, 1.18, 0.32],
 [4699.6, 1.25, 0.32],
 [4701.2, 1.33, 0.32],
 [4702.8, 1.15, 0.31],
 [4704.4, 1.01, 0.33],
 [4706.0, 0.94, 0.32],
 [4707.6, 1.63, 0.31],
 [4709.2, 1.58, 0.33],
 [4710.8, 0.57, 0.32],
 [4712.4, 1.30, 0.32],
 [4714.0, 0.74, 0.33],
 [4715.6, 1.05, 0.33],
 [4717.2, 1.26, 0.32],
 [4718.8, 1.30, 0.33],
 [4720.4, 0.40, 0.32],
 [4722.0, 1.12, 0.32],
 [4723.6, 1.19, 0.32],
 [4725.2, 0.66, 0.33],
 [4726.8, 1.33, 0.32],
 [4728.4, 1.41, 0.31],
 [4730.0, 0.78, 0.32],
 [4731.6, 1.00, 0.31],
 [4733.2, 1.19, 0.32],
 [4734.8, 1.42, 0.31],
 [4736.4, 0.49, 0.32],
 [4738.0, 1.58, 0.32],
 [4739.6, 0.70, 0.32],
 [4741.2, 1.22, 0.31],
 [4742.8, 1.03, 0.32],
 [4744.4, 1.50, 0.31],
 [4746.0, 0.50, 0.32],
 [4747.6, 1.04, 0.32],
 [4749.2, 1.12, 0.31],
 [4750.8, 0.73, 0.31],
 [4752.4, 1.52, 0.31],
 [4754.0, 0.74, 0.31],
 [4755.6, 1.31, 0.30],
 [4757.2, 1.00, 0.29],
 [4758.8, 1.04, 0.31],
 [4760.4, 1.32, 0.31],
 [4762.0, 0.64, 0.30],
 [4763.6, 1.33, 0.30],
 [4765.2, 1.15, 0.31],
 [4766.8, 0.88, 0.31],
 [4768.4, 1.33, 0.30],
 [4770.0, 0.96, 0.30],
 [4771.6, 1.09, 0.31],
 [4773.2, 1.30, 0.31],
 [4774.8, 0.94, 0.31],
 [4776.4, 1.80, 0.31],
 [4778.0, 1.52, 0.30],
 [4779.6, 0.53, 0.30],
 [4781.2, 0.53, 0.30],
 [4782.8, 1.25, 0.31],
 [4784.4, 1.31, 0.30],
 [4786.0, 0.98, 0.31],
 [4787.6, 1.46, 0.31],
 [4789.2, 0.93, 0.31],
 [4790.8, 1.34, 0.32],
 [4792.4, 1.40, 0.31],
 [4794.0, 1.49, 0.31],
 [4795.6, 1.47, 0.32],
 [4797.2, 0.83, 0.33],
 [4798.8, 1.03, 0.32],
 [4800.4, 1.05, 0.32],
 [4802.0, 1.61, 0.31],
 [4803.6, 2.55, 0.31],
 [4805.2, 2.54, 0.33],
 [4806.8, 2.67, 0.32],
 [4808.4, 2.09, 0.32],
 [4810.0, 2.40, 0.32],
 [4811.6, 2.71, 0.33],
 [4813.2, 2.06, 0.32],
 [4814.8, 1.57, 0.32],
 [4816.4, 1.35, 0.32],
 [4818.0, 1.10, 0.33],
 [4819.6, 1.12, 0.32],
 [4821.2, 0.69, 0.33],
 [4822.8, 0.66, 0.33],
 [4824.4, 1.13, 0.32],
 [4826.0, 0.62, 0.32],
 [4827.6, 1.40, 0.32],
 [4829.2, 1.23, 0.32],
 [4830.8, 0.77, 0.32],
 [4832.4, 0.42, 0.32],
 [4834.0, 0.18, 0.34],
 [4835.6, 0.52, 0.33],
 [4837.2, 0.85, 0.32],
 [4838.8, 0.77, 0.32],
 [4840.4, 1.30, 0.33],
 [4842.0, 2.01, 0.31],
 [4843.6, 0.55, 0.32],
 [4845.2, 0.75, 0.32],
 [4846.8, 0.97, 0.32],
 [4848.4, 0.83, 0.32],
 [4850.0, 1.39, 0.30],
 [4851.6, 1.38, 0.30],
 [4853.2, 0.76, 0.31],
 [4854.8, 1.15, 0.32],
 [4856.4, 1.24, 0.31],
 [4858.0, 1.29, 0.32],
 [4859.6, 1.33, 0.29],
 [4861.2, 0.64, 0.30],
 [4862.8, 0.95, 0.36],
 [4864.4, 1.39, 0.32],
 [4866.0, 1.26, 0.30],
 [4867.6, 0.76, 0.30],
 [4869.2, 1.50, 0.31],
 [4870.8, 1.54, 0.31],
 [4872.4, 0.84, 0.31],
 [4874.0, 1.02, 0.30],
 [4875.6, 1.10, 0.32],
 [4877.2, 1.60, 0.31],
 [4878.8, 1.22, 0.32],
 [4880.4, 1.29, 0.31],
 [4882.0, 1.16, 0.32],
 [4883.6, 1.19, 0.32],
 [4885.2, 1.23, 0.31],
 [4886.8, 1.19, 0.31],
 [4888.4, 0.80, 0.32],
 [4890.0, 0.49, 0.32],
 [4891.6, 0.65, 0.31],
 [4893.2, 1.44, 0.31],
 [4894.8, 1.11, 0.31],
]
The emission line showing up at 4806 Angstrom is [O II] 3727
